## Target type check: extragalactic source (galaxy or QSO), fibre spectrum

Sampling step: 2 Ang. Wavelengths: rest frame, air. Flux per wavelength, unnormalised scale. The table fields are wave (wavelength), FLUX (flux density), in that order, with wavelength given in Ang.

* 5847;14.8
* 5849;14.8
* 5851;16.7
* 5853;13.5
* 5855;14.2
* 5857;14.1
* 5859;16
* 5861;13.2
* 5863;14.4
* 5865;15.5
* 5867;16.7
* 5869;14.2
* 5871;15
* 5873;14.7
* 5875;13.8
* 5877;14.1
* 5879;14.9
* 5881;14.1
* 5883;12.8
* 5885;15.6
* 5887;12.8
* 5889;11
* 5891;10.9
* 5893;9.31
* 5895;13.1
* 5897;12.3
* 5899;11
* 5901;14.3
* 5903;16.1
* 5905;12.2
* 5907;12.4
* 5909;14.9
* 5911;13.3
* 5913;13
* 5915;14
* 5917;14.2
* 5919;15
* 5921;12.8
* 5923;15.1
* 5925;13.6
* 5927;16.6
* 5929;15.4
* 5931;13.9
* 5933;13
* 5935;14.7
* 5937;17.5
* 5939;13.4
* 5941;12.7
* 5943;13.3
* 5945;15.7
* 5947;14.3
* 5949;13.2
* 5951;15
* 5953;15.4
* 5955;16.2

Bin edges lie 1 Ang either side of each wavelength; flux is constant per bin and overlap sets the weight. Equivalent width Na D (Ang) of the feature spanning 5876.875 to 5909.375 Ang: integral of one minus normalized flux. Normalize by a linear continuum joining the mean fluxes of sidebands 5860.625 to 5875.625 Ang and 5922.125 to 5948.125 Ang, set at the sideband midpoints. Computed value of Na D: 3.8 Ang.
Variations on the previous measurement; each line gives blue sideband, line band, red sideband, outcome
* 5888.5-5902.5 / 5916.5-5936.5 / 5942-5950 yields -1.89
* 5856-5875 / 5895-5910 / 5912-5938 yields 1.36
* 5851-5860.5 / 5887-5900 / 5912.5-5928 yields 2.76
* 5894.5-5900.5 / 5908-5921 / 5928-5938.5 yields -0.49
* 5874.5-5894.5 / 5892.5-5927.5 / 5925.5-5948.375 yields 0.49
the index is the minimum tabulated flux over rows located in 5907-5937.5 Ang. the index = 12.4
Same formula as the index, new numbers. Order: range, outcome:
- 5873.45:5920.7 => 9.31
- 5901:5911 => 12.2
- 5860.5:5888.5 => 12.8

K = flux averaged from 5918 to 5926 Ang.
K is 14.1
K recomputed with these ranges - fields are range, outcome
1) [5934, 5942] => 14.6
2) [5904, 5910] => 13.2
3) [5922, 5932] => 14.9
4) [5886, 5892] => 11.6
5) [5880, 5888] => 13.8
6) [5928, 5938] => 14.9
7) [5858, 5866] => 14.8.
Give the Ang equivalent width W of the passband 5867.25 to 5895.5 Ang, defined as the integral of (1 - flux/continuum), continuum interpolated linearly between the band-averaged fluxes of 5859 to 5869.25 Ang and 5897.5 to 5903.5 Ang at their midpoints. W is 1.7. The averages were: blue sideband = 15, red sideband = 13.5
